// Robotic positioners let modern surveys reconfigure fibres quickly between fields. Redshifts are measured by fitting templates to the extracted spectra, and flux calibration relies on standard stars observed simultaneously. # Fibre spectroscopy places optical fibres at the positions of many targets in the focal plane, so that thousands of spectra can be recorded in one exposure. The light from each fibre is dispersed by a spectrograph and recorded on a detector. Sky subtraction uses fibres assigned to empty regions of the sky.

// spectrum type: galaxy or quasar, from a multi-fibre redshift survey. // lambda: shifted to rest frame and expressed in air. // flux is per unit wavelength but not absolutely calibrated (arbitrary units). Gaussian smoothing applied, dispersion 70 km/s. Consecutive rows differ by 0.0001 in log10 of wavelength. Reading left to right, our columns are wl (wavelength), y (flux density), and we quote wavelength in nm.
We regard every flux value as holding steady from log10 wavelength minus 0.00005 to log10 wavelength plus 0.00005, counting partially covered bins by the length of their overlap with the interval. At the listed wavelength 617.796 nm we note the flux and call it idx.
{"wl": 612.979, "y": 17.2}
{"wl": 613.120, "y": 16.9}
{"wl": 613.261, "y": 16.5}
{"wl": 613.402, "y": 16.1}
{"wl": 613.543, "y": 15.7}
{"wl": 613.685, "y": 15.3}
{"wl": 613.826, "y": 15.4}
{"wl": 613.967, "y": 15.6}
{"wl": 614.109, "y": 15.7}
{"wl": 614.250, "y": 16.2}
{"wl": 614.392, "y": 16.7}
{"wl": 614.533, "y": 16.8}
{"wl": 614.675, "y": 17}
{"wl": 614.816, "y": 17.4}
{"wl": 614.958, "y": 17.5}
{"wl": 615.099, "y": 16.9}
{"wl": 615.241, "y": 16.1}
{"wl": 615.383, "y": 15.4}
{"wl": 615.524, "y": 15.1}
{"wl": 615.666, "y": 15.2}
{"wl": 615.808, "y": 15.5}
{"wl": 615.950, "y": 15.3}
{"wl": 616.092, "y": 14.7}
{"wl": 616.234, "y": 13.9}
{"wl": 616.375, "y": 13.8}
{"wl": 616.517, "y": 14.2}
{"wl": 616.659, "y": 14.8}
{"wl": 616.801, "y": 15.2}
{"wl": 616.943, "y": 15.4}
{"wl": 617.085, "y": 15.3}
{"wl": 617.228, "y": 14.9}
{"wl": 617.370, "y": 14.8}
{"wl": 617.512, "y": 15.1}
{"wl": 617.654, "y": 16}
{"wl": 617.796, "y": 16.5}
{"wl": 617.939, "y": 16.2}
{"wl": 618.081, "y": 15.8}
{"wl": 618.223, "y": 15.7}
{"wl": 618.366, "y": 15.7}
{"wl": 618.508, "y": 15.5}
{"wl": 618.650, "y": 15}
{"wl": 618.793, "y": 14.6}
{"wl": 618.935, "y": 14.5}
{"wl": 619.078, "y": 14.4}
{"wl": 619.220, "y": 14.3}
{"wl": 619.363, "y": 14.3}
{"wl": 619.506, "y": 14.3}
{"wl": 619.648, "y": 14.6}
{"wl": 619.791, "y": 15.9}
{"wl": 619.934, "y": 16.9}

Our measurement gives 16.5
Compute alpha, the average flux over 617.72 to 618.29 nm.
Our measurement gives 16.1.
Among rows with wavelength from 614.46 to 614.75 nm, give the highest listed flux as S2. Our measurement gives 17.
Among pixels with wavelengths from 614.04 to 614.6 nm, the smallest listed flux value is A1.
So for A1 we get 15.7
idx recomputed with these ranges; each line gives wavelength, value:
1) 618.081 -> 15.8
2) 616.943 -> 15.4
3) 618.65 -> 15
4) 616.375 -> 13.8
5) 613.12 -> 16.9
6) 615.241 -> 16.1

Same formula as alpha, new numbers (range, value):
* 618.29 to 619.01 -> 15.1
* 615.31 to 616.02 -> 15.3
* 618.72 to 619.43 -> 14.4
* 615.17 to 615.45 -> 15.7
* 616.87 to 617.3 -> 15.2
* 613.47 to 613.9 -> 15.5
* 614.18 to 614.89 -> 16.8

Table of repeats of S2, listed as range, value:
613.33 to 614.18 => 16.1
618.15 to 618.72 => 15.7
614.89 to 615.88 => 17.5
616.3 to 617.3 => 15.4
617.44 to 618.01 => 16.5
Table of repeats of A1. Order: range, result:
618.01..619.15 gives 14.4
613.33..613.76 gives 15.3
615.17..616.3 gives 13.9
